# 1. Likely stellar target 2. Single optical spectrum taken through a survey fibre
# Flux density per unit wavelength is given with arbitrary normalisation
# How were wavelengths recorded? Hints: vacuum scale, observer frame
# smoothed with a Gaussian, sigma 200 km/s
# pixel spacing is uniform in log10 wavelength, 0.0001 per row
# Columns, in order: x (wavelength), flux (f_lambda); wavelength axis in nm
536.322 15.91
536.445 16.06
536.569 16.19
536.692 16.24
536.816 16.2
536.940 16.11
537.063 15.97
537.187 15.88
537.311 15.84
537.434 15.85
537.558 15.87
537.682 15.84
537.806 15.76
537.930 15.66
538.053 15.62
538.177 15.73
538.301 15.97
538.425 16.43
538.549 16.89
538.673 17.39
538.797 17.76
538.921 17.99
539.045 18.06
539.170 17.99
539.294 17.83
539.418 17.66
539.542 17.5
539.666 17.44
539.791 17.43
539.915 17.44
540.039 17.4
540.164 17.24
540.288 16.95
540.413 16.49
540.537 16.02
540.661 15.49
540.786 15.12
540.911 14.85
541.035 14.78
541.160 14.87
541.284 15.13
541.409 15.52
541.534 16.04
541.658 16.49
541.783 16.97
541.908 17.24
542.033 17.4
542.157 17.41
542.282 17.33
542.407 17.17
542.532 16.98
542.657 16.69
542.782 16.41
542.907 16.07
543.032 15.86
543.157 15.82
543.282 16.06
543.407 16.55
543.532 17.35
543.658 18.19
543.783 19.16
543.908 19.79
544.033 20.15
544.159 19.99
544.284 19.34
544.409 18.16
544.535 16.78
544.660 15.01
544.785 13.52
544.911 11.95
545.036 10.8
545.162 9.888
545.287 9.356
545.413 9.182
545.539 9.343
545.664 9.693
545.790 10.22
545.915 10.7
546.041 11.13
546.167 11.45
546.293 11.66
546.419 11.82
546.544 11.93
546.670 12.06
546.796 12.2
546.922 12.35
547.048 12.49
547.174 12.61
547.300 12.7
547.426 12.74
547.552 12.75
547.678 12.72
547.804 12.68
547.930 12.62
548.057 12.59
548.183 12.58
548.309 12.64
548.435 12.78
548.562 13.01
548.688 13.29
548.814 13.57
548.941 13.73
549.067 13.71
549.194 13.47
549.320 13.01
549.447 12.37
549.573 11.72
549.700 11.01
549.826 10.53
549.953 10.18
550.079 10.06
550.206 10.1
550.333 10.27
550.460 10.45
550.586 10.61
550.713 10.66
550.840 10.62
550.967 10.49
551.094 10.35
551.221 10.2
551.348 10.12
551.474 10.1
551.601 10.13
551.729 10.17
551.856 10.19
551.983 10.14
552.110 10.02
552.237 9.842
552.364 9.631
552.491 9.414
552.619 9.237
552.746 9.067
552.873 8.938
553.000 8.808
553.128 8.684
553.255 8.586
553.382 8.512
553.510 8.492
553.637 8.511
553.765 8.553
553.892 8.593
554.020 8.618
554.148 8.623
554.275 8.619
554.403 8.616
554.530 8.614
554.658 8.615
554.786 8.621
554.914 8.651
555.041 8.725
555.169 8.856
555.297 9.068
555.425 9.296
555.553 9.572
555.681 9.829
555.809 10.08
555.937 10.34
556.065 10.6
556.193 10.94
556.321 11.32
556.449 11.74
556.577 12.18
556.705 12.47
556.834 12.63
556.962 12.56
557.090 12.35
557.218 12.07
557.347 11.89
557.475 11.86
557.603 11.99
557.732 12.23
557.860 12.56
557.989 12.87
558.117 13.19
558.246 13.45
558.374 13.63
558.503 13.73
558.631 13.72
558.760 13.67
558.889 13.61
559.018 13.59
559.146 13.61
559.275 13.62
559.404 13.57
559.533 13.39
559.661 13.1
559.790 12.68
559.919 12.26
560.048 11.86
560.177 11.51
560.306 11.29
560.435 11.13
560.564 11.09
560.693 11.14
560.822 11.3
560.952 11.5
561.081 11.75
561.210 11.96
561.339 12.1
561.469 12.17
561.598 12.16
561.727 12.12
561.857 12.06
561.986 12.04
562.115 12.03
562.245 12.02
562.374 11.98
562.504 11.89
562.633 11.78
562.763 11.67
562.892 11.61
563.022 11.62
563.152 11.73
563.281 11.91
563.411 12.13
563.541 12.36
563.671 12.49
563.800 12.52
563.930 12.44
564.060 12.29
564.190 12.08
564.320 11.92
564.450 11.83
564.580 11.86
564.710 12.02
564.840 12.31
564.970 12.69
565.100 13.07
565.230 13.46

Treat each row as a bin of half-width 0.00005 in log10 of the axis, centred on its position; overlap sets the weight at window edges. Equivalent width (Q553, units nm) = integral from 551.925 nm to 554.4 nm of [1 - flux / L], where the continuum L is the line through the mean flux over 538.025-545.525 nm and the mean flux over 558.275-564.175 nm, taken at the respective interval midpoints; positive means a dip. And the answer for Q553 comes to 0.88 nm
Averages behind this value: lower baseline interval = 16.3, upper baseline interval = 12.3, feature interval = 8.98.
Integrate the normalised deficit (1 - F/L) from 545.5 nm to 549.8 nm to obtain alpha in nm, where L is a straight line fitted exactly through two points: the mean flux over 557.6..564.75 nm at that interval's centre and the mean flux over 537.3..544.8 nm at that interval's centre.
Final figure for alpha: 0.87 nm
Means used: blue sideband 16.8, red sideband 12.3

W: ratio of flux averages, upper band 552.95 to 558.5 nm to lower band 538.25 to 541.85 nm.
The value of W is 0.63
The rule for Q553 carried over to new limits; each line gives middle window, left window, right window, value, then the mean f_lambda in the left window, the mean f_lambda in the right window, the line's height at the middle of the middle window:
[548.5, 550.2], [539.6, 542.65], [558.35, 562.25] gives 0.29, 16.5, 12.4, 14.7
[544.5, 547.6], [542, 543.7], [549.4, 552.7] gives 0.54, 16.8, 10.3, 14.3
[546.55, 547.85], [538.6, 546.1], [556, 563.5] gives 0.20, 15.8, 12.3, 14.8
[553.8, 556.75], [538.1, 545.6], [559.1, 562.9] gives 0.81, 16.2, 12.1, 13.3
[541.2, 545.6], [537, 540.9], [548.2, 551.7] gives -0.39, 16.6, 11.5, 14.5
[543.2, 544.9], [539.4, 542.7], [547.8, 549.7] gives -0.27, 16.5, 12.9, 15.1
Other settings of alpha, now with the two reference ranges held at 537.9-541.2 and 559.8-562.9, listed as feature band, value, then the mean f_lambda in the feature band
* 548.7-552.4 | 0.84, 11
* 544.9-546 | 0.38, 10.1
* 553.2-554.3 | 0.40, 8.57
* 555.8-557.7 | 0.16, 11.7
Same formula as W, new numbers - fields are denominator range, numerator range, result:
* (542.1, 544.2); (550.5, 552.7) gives 0.58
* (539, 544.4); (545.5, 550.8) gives 0.70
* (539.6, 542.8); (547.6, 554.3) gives 0.65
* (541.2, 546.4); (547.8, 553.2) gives 0.73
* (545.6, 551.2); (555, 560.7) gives 1.01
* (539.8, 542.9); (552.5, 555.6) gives 0.53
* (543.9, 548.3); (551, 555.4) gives 0.71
